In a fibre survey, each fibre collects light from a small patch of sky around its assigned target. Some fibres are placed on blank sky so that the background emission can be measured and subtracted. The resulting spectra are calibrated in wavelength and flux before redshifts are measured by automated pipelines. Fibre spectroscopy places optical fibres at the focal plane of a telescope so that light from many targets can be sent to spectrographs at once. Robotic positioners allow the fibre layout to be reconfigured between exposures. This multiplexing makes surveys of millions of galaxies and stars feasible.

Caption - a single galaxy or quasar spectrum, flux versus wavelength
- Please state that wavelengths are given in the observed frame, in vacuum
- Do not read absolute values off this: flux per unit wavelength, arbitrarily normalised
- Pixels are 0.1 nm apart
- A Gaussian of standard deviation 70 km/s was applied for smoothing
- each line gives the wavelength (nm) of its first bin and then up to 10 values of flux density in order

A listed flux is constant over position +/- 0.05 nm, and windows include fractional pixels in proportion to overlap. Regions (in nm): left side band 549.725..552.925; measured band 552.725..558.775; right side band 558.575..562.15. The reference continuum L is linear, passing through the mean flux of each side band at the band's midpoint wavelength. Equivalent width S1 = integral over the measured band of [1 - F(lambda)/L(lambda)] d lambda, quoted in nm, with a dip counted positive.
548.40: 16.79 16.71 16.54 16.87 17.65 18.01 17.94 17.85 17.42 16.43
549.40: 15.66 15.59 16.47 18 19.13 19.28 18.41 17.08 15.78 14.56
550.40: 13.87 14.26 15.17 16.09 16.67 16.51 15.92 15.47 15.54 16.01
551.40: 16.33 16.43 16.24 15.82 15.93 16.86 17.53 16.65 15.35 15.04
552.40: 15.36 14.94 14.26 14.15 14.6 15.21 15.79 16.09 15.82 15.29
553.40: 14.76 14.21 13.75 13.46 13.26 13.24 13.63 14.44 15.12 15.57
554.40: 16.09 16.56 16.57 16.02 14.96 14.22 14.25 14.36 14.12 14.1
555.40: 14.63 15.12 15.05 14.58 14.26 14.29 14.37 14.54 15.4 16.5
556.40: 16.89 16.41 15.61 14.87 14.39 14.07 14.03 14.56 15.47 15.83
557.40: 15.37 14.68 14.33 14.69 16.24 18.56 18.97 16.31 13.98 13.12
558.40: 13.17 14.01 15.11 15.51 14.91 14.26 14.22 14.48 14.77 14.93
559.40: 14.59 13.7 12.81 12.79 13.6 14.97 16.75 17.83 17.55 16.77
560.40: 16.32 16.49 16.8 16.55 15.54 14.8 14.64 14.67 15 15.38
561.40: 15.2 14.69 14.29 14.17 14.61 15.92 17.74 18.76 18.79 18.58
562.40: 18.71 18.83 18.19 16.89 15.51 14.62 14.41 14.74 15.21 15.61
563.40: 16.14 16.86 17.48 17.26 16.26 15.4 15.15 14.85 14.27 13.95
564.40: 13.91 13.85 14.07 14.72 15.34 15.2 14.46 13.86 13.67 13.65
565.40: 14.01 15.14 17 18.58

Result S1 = 0.25 nm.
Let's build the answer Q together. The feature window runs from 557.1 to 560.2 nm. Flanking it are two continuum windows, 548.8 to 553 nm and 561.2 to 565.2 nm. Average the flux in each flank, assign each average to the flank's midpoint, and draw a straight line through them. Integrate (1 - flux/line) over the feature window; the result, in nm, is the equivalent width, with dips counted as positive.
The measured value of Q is 0.17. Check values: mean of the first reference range 16.2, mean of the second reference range 15.7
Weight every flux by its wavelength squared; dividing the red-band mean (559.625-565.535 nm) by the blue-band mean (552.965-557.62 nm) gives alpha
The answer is 1.07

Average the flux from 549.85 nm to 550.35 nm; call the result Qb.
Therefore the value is 17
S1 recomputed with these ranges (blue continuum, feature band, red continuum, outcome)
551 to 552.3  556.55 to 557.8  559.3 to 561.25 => 0.06 nm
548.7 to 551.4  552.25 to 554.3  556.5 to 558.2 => 0.18 nm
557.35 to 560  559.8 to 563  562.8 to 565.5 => -0.29 nm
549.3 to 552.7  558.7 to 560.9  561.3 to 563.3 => 0.13 nm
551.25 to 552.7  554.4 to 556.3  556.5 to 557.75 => 0.04 nm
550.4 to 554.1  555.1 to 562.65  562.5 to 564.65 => 0.01 nm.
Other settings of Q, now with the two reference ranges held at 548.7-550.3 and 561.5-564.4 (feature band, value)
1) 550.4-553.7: 0.30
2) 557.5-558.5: 0.07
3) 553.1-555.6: 0.31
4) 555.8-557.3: 0.14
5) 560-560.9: -0.02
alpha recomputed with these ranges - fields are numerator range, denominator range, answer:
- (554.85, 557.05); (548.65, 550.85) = 0.91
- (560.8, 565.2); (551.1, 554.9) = 1.06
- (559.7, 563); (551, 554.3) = 1.09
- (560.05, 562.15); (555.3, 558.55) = 1.07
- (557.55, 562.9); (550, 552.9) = 1.03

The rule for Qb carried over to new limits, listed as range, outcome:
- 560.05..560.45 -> 17.1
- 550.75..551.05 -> 16.4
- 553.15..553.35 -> 15.6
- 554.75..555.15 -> 14.4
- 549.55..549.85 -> 17.9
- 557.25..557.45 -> 15.6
